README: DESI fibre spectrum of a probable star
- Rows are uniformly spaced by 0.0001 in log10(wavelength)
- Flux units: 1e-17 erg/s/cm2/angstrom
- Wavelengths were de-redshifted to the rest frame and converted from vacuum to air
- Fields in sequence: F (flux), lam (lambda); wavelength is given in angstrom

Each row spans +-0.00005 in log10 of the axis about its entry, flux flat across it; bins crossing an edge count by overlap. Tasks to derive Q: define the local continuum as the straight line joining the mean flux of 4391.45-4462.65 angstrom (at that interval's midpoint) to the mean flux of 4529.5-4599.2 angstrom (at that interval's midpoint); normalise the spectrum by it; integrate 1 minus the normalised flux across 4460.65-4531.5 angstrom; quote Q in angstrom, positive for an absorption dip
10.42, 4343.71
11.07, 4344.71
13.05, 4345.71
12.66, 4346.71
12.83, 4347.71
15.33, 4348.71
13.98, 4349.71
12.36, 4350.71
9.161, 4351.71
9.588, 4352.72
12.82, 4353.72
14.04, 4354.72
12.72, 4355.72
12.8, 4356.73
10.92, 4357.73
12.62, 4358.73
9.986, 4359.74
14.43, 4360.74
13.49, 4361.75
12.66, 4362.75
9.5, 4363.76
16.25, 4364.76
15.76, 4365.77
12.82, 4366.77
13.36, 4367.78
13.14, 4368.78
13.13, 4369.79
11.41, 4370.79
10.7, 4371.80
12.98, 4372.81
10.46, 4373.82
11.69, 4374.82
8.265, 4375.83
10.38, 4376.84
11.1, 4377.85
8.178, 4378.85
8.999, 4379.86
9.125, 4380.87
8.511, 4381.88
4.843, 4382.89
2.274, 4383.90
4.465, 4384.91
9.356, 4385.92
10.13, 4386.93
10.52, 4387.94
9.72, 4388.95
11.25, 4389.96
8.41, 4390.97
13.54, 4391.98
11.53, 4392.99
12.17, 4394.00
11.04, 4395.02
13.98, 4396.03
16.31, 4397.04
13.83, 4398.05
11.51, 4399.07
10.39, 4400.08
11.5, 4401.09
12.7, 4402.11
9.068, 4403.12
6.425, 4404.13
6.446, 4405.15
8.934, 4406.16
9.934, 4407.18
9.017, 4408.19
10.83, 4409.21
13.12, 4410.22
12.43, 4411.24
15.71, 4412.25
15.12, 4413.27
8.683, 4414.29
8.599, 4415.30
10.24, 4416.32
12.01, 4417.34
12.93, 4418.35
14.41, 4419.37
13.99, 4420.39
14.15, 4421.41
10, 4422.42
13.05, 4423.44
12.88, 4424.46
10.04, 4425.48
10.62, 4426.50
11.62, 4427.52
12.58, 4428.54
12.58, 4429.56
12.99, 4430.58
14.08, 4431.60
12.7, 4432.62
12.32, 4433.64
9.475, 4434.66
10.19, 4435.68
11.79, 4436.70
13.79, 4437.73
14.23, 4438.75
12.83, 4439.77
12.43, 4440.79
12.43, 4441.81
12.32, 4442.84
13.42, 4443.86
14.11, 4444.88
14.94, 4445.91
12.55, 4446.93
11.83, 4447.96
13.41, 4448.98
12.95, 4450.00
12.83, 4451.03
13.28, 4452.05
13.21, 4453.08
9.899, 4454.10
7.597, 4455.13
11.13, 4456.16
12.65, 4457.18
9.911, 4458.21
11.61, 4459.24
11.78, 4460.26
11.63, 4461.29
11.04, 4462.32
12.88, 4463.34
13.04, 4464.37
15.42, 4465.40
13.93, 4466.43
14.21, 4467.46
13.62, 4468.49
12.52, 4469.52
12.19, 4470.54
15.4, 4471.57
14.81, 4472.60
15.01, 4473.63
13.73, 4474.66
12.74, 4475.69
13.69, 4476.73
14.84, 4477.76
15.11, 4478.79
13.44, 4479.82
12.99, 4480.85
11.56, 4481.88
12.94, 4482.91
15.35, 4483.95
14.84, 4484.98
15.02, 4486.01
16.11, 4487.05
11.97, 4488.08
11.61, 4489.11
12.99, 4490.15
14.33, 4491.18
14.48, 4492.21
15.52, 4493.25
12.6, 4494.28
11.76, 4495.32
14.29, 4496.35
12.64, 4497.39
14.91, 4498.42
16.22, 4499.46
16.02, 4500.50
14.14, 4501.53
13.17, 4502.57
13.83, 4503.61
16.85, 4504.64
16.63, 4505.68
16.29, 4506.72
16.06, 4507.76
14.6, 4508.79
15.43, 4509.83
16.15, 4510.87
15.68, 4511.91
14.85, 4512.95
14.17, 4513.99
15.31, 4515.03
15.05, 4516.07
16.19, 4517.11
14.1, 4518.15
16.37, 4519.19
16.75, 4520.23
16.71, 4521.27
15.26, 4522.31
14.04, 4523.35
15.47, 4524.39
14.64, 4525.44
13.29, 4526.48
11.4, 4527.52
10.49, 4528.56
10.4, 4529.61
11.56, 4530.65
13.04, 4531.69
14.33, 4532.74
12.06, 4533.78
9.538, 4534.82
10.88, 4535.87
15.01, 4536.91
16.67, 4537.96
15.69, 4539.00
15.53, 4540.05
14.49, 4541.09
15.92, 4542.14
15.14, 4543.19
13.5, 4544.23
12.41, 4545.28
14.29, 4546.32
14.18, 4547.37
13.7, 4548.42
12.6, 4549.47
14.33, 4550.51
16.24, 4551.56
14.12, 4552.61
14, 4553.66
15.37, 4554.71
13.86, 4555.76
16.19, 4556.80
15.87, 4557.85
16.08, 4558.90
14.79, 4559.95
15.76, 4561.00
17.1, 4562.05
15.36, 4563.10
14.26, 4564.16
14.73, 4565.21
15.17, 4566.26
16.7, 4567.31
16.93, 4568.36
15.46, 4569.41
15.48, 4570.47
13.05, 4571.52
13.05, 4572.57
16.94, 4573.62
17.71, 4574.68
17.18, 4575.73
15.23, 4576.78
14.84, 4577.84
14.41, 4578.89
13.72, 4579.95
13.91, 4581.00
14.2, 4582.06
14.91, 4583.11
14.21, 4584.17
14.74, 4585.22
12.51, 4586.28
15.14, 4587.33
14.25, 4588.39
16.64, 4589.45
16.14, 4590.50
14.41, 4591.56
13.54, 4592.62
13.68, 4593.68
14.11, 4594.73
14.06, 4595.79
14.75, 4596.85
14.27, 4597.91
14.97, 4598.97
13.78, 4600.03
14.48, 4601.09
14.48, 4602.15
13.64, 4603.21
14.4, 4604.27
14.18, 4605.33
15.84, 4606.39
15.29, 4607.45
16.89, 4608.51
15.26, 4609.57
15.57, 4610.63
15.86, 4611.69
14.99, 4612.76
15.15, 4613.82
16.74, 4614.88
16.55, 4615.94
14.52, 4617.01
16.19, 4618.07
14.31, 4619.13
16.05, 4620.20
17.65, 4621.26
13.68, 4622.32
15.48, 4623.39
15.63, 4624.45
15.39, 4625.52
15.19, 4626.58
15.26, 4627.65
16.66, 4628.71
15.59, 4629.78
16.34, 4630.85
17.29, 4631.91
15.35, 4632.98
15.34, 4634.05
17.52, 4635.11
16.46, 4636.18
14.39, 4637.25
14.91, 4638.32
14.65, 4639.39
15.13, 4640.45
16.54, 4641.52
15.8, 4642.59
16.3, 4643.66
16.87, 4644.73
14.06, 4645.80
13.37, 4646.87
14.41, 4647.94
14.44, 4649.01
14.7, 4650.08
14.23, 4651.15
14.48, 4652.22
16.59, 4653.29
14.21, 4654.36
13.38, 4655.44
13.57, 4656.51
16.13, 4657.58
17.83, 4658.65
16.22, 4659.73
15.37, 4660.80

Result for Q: -4.7 angstrom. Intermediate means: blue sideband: 11.9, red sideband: 14.6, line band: 14.1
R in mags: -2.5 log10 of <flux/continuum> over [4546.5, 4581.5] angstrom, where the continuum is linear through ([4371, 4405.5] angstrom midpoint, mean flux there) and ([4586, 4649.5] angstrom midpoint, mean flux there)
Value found -0.08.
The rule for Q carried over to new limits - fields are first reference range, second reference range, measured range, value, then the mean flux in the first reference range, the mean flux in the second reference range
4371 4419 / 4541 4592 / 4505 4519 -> -2.04 angstrom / 10.4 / 14.9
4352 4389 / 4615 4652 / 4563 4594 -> -0.93 angstrom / 10.9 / 15.5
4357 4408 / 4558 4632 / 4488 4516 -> -2.79 angstrom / 10.8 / 15.2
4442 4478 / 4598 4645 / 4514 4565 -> -0.78 angstrom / 12.8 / 15.5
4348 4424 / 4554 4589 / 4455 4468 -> 0.67 angstrom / 11.3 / 15.1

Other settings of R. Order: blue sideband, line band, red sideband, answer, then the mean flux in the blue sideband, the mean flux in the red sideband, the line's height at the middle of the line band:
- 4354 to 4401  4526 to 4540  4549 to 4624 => 0.11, 11.2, 15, 14.1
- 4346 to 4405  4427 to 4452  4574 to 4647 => -0.03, 11.2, 15.2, 12.3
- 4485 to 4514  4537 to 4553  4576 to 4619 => 0.01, 14.6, 14.8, 14.7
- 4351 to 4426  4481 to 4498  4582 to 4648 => -0.05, 11.2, 15.2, 13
